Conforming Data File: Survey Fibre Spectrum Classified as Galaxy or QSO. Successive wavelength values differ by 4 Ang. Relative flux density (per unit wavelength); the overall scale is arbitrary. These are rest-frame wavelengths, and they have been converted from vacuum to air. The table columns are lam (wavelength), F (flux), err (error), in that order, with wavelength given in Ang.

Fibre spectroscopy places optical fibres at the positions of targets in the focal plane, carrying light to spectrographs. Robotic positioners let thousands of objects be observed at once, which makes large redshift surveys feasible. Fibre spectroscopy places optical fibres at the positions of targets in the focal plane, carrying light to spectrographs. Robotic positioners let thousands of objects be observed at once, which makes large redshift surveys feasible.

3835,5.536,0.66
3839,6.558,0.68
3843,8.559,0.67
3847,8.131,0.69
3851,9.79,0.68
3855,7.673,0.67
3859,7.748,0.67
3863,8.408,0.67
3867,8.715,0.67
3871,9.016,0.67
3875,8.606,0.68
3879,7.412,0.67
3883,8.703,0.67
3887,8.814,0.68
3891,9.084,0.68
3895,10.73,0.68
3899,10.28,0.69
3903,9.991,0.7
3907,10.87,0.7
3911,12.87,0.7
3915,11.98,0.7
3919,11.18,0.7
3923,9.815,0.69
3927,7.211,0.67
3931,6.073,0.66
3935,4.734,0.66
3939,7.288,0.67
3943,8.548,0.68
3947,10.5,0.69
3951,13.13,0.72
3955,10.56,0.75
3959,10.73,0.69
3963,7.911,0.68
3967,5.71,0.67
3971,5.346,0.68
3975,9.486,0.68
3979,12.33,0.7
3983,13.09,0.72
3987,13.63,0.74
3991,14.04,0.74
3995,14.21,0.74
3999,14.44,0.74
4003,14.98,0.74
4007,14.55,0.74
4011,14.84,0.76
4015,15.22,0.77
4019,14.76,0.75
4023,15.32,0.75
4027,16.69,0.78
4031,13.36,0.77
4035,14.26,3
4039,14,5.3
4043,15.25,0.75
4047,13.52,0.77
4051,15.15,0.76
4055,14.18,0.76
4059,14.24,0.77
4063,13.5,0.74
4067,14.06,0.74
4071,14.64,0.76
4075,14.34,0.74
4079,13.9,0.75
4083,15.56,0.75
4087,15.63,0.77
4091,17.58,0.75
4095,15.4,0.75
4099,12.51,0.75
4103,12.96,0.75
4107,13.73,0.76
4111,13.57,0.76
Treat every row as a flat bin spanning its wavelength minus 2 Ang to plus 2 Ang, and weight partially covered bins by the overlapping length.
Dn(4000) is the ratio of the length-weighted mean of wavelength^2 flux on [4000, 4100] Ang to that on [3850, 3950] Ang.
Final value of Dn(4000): 1.7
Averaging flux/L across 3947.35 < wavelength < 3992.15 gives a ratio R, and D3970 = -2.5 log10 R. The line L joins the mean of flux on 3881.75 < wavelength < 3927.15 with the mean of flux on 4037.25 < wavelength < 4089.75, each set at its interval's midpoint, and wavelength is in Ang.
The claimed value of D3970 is 0.15 mag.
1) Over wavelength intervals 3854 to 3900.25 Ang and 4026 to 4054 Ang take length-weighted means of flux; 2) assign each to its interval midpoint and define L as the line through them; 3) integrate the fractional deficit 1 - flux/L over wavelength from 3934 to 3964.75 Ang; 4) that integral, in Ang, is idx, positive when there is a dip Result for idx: 5.5 Ang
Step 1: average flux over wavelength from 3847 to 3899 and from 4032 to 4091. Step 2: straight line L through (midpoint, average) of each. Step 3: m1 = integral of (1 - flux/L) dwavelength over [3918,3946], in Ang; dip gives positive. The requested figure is 7.25 Ang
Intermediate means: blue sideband 8.76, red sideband 14.5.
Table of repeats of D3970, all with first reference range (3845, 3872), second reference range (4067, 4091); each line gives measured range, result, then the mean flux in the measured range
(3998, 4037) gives -0.132 mag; 14.9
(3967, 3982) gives 0.322 mag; 8.88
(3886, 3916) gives -0.090 mag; 10.6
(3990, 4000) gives -0.140 mag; 14.2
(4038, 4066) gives -0.007 mag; 14.3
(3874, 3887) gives 0.103 mag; 8.3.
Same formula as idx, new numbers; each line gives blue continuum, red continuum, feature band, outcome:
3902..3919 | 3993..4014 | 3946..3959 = 1.6 Ang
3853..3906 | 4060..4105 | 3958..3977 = 6.1 Ang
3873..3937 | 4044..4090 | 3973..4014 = -4.8 Ang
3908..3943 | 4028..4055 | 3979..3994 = -2.1 Ang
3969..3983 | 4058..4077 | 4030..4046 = -1.9 Ang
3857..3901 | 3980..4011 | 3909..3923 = -1.6 Ang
